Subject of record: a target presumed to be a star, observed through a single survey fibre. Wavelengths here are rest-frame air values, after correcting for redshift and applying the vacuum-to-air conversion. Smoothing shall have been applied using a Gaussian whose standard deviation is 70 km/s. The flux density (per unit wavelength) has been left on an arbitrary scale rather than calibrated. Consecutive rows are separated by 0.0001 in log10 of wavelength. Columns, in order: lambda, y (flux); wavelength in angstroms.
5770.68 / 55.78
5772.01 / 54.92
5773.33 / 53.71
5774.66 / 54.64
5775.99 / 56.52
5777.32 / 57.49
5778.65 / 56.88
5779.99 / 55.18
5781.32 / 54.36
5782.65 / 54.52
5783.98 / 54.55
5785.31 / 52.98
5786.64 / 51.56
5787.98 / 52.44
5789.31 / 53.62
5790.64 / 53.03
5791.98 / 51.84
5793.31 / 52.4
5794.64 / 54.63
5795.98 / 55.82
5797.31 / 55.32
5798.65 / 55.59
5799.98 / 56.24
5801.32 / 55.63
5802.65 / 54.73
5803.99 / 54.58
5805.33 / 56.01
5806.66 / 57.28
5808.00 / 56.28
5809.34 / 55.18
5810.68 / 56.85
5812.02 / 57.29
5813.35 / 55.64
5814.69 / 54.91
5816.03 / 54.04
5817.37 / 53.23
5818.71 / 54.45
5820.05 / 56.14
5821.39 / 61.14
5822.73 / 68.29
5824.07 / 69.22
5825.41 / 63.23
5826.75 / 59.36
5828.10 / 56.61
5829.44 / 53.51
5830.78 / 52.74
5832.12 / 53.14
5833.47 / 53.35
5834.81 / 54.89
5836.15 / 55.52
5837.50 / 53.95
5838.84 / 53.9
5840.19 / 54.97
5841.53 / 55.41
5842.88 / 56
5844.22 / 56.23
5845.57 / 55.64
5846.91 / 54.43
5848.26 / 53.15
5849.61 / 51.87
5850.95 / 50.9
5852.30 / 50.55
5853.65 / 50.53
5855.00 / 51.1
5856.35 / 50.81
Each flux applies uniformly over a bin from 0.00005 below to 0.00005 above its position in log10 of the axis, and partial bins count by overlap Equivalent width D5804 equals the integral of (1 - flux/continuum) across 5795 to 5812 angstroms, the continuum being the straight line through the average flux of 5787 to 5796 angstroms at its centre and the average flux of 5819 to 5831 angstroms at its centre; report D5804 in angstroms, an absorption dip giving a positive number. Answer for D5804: -0.1 angstroms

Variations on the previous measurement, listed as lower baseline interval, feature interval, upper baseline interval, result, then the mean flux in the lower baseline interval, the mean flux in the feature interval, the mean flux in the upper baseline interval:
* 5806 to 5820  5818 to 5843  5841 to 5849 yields -0.85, 55.5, 57.2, 55.1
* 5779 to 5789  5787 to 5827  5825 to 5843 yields -1.43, 53.7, 56.4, 55.3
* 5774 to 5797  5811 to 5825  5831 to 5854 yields -1.16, 54.3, 58.5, 53.8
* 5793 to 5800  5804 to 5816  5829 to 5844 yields -0.25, 55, 56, 54.4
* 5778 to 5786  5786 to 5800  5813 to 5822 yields 0.32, 54.7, 53.8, 55.6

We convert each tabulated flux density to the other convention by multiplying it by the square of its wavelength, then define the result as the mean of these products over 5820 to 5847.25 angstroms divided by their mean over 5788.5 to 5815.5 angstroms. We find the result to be 1.05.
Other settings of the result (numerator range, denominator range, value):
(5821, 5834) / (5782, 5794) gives 1.13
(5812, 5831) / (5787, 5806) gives 1.08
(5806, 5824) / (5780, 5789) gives 1.08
